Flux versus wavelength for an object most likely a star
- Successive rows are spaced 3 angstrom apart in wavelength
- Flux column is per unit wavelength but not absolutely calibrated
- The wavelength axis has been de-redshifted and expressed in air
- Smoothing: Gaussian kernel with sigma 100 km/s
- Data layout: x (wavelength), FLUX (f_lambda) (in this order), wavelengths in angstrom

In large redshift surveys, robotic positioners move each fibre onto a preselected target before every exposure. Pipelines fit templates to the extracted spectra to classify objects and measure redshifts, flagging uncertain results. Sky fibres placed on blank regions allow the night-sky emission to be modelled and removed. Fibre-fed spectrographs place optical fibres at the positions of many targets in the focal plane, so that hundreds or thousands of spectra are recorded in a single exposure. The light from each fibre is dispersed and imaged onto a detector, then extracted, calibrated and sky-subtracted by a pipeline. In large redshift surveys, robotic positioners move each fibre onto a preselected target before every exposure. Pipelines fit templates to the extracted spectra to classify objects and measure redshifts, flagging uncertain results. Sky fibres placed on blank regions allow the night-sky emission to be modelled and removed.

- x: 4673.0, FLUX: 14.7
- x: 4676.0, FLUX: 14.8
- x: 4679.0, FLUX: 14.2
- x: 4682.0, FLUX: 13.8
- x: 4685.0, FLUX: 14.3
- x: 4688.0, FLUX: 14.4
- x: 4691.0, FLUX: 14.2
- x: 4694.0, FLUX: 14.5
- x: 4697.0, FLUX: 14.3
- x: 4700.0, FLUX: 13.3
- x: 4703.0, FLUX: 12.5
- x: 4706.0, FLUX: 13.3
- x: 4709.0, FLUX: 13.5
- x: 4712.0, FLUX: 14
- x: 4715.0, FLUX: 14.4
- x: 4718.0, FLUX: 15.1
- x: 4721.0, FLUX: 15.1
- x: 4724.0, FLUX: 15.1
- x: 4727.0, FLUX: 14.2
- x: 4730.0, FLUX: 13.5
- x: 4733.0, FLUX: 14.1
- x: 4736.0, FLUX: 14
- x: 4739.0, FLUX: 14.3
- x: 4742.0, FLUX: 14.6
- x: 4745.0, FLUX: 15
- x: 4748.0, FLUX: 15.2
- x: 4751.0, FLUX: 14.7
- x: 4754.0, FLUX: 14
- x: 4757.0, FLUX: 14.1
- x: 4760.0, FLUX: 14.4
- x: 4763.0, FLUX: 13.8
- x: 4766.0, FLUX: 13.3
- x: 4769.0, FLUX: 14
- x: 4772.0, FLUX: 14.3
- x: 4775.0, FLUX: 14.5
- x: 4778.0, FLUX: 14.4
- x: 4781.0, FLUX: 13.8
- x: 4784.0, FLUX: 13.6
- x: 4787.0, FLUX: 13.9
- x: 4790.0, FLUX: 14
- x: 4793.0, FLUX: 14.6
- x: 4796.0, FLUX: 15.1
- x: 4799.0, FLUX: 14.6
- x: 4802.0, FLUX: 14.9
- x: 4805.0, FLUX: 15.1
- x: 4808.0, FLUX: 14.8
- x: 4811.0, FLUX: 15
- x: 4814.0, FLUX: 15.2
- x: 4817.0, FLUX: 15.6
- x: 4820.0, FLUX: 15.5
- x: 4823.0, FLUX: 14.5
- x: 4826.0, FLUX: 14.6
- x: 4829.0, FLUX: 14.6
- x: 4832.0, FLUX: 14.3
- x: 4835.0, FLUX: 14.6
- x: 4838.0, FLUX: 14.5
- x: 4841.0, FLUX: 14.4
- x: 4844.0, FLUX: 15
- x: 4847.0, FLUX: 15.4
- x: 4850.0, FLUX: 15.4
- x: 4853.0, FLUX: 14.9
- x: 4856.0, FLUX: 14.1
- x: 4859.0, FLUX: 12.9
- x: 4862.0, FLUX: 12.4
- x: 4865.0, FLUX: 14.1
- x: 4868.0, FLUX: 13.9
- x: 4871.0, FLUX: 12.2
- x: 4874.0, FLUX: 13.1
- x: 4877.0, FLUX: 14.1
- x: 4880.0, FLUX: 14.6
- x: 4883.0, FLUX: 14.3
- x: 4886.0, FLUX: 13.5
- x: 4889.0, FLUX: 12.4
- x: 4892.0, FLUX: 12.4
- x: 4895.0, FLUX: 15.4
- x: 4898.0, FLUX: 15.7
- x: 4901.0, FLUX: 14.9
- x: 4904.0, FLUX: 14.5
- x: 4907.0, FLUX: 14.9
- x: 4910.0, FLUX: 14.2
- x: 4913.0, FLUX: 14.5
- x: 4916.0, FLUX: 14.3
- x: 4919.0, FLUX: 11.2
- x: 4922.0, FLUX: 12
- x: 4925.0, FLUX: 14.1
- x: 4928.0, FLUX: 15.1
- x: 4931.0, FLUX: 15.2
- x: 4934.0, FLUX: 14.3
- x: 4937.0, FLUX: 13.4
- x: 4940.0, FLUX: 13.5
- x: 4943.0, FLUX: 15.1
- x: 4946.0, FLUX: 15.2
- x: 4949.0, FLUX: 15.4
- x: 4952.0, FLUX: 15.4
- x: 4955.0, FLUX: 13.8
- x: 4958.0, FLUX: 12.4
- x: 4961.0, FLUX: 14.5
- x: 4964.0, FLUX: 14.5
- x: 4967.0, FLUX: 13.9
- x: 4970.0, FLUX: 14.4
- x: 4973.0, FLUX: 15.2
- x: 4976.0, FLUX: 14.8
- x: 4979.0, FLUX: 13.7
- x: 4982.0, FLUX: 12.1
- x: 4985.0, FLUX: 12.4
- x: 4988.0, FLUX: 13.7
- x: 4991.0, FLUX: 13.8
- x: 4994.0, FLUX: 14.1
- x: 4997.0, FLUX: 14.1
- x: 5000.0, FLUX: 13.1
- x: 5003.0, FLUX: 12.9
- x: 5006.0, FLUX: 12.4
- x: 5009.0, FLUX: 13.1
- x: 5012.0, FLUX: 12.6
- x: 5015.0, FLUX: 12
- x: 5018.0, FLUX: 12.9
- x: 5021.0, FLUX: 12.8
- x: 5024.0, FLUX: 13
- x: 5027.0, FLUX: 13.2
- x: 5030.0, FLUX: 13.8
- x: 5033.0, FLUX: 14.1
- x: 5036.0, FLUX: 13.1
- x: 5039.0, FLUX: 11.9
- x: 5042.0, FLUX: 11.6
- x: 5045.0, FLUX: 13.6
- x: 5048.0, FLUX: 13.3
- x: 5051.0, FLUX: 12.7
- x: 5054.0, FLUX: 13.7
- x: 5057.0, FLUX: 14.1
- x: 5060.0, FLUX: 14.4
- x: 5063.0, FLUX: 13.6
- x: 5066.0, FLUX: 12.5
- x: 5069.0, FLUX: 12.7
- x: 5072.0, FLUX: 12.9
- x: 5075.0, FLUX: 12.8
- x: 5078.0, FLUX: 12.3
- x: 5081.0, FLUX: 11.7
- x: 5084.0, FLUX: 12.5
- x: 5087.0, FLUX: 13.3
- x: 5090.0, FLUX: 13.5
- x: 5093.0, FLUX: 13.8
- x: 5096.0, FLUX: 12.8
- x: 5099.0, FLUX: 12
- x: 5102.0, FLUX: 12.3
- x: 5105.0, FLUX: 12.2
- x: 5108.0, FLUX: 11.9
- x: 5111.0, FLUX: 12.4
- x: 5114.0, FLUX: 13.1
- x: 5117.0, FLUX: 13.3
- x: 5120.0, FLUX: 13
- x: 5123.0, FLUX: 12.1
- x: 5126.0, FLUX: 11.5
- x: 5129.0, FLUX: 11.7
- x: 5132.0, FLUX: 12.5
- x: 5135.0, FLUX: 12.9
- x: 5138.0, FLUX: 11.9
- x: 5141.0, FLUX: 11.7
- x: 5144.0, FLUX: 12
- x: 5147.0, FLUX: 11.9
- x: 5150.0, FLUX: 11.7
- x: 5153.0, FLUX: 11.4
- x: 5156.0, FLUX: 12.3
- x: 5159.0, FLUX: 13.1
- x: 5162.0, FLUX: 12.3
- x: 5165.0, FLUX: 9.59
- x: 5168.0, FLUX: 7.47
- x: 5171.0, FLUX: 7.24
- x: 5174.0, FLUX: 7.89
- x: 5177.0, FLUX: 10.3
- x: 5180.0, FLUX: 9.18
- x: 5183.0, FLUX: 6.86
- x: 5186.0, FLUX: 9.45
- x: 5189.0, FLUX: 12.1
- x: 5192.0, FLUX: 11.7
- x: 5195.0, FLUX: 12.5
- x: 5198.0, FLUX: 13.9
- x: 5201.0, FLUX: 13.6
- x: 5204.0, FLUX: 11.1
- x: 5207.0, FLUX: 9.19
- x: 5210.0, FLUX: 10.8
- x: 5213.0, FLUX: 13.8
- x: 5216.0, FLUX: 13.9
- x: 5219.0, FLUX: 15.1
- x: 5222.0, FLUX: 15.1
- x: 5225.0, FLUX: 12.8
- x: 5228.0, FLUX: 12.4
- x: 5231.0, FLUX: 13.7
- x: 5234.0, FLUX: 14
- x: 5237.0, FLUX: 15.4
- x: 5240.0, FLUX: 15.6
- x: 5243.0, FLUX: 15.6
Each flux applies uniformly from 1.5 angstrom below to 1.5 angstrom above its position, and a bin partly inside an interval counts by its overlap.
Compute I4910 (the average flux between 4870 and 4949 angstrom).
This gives 14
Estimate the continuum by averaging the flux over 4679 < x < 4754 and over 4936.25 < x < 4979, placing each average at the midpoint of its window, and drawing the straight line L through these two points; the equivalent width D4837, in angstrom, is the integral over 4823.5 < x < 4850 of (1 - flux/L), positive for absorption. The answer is -0.8 angstrom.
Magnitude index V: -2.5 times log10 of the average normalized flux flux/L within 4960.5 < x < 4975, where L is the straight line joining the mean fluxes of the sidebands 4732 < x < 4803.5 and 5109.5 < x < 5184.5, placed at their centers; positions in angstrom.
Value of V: -0.15 mag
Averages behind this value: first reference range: 14.3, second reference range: 11.2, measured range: 14.5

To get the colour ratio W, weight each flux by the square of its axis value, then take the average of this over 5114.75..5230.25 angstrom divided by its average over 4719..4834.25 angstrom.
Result 0.9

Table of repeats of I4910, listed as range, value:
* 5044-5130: 12.8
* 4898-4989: 14.1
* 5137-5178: 10.8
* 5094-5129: 12.4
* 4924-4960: 14.4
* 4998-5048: 12.9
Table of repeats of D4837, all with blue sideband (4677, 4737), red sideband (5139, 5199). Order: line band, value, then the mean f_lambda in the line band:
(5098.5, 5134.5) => -4.09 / 12.4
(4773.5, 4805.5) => -2.13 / 14.4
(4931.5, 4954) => -4.10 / 14.6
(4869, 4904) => -3.07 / 13.9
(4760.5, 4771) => -0.10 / 13.8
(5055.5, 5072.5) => -2.83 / 13.4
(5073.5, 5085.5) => -1.01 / 12.3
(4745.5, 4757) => -0.69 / 14.6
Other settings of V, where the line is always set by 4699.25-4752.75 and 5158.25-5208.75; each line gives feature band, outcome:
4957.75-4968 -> -0.145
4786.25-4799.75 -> -0.061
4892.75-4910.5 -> -0.166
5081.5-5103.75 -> -0.151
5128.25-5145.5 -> -0.127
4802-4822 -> -0.125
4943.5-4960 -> -0.174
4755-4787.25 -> -0.013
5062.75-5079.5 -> -0.126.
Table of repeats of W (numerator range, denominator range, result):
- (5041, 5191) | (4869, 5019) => 0.92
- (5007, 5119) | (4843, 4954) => 0.98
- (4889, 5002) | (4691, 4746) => 1.09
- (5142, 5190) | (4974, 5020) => 0.83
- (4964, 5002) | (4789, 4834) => 1.00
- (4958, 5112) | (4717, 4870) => 1.00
